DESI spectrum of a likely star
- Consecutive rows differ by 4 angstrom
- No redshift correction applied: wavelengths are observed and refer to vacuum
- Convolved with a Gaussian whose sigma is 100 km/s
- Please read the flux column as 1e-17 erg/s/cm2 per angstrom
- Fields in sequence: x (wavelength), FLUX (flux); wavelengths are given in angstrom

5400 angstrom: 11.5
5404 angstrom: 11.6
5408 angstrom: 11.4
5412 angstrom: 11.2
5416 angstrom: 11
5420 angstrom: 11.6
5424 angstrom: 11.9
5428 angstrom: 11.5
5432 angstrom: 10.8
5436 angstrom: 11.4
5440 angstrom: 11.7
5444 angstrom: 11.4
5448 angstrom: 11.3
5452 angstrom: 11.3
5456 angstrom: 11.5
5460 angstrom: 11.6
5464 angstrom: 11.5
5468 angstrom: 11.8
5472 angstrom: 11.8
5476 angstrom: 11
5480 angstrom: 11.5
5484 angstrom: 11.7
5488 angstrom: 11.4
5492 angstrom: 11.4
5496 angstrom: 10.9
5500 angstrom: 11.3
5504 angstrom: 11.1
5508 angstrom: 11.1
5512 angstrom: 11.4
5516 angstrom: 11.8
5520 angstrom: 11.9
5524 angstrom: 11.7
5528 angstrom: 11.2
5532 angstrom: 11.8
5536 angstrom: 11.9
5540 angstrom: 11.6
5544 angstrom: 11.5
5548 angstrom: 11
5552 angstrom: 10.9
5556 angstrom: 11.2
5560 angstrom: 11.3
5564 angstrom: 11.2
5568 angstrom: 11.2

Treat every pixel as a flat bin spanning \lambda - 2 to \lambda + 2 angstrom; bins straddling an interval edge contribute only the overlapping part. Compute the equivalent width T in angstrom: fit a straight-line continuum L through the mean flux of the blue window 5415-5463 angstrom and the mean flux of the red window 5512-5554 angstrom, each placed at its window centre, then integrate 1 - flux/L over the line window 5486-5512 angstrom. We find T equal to 0.6 angstrom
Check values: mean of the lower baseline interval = 11.4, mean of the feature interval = 11.2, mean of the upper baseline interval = 11.5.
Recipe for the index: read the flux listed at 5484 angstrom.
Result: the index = 11.7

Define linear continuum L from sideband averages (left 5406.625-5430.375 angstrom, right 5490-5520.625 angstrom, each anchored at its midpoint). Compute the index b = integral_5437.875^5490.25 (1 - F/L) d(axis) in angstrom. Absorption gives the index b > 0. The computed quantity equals -0.6 angstrom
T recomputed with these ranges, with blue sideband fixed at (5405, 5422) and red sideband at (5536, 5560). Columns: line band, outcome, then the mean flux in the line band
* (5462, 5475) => -0.4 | 11.6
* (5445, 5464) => -0.2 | 11.4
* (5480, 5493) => -0.2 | 11.5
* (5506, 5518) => -0.1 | 11.4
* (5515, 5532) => -0.5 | 11.7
